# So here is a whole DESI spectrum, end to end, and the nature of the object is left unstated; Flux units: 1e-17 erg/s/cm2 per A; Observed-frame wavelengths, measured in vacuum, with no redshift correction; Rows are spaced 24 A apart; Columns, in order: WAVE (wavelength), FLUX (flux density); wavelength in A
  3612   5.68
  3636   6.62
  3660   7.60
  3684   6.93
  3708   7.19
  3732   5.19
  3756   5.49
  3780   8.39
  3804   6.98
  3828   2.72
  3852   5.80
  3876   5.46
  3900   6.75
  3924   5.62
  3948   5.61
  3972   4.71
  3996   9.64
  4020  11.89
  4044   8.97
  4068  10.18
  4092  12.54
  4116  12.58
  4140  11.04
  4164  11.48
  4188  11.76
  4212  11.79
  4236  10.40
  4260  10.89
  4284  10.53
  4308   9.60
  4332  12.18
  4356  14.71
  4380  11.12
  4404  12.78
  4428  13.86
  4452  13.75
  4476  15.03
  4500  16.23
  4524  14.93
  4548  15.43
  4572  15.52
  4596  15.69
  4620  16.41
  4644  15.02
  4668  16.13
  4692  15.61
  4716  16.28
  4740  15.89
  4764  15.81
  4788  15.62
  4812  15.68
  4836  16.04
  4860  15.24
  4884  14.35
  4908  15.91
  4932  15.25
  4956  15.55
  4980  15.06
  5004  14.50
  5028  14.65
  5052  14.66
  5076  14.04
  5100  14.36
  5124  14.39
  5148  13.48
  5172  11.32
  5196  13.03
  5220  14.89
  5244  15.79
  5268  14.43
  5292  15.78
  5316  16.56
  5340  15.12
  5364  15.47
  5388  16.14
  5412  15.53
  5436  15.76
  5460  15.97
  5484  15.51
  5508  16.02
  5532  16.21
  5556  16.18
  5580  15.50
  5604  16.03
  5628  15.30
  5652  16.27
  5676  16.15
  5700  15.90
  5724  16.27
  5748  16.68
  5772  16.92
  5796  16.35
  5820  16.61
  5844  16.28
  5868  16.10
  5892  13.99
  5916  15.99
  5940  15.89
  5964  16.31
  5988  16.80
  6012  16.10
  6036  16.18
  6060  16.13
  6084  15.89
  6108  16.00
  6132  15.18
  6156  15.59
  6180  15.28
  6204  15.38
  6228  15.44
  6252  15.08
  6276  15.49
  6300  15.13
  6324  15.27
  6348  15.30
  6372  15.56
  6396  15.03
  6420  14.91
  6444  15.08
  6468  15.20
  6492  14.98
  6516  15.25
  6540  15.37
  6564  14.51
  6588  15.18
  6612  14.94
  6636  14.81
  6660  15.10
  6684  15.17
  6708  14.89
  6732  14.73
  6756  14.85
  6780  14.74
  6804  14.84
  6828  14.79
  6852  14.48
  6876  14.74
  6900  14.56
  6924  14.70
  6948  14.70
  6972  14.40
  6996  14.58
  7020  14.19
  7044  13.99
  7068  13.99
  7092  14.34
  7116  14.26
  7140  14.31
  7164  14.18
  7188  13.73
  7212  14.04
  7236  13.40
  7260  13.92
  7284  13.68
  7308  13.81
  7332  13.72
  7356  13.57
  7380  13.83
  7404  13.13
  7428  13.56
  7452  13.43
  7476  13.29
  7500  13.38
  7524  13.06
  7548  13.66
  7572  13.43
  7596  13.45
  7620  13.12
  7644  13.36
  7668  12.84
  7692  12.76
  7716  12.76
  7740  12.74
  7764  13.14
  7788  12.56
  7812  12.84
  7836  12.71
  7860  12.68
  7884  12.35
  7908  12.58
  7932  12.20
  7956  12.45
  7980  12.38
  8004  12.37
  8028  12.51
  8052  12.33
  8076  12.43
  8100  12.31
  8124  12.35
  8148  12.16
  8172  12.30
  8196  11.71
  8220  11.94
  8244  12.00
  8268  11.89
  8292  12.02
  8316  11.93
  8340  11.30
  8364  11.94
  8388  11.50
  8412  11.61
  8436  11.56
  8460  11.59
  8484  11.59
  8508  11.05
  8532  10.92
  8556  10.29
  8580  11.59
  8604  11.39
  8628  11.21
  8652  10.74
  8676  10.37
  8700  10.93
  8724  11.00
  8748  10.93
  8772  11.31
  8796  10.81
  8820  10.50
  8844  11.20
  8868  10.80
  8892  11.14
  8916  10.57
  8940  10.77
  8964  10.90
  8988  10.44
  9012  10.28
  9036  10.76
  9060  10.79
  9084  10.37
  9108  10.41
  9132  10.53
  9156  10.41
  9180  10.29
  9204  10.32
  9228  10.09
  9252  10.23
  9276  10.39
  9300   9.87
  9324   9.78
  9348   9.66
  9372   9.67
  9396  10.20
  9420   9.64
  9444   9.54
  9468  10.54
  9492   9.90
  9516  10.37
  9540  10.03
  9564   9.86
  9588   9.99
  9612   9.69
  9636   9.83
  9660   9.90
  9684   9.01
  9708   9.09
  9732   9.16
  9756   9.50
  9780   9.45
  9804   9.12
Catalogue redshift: 0.00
